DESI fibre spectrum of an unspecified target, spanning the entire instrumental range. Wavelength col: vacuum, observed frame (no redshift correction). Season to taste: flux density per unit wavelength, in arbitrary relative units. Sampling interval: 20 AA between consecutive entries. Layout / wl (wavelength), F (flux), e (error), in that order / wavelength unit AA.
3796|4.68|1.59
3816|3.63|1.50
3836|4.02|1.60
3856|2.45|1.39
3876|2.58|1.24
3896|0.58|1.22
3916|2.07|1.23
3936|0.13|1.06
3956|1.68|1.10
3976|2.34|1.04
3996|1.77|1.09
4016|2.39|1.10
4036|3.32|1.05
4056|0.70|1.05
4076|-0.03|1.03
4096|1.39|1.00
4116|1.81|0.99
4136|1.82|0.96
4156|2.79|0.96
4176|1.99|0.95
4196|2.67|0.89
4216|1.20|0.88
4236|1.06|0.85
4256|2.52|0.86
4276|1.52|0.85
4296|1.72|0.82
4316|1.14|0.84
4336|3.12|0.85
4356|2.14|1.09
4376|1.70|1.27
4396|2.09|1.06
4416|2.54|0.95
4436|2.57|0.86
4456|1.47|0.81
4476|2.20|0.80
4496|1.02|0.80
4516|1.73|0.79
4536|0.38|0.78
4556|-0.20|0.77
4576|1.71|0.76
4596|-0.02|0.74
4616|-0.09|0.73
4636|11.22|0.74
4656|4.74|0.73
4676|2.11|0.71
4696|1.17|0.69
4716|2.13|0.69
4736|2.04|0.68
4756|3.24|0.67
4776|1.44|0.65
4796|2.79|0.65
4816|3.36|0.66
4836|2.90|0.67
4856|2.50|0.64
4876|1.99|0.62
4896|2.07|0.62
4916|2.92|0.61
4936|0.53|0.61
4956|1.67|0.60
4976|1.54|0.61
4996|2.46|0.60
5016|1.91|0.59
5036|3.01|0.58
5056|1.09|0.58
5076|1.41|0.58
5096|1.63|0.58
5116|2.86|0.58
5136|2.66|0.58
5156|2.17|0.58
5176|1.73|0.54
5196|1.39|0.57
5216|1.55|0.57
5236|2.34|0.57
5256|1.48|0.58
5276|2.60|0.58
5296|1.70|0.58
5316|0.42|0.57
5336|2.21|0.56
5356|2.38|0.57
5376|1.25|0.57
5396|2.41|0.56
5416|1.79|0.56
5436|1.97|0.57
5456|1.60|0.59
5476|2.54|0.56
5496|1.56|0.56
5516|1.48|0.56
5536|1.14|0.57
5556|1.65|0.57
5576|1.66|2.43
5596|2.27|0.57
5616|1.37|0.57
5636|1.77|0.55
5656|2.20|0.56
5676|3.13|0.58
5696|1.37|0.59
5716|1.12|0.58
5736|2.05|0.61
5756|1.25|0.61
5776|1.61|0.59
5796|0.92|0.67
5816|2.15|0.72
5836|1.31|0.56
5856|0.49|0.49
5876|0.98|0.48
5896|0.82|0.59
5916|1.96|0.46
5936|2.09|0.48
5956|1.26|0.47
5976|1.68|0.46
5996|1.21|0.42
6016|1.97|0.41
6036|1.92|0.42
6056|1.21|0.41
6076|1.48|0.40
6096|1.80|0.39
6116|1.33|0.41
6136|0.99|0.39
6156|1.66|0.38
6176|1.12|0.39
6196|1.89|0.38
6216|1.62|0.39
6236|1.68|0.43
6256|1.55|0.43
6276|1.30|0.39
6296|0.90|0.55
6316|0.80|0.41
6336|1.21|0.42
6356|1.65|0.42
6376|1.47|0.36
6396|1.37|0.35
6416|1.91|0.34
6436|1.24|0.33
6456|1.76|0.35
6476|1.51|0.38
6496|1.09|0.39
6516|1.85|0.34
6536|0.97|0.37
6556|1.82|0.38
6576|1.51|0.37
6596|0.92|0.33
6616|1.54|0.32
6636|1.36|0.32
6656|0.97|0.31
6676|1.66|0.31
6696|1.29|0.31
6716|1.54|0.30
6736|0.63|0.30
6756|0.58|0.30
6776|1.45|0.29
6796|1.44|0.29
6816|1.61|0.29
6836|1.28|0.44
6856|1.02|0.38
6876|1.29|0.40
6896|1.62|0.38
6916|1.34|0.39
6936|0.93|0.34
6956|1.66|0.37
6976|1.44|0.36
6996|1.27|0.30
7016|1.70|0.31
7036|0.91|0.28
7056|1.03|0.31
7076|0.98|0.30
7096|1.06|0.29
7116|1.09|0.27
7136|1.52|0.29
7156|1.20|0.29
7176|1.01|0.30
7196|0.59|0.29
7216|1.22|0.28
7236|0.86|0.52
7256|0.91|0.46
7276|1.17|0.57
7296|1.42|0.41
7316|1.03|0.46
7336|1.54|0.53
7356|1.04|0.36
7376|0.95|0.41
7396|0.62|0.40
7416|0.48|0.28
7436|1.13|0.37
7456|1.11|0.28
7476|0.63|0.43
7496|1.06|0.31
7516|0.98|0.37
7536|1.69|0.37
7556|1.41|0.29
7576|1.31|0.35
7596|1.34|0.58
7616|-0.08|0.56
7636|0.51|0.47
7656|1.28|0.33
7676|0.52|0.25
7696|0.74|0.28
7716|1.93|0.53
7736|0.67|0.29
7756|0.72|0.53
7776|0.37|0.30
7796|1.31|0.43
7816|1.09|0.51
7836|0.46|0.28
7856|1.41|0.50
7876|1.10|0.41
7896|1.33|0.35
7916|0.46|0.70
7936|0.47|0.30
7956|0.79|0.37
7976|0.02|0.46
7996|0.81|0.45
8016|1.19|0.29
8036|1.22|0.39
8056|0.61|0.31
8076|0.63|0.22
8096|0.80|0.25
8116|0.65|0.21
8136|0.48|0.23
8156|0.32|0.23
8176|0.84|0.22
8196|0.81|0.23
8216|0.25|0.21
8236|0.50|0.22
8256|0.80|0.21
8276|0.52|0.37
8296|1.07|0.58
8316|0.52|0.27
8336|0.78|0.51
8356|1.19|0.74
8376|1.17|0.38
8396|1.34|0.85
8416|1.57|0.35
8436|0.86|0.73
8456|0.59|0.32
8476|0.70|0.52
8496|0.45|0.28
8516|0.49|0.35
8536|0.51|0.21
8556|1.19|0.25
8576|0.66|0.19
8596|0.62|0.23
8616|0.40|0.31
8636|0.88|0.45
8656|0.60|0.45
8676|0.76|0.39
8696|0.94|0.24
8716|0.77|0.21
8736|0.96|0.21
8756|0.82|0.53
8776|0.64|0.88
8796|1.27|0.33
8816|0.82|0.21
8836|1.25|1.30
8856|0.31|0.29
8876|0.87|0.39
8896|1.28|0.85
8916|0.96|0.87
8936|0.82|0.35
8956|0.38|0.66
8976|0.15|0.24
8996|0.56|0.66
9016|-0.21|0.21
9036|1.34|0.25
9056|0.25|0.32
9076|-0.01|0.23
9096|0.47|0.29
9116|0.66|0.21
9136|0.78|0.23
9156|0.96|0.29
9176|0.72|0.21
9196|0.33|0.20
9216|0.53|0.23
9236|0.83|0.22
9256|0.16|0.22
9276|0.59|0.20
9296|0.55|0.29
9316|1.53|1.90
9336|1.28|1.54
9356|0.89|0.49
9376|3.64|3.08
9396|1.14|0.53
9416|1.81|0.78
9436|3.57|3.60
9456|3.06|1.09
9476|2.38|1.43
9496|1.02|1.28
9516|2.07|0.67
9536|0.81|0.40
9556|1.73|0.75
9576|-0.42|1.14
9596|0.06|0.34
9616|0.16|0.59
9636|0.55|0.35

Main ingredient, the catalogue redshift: 0.25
